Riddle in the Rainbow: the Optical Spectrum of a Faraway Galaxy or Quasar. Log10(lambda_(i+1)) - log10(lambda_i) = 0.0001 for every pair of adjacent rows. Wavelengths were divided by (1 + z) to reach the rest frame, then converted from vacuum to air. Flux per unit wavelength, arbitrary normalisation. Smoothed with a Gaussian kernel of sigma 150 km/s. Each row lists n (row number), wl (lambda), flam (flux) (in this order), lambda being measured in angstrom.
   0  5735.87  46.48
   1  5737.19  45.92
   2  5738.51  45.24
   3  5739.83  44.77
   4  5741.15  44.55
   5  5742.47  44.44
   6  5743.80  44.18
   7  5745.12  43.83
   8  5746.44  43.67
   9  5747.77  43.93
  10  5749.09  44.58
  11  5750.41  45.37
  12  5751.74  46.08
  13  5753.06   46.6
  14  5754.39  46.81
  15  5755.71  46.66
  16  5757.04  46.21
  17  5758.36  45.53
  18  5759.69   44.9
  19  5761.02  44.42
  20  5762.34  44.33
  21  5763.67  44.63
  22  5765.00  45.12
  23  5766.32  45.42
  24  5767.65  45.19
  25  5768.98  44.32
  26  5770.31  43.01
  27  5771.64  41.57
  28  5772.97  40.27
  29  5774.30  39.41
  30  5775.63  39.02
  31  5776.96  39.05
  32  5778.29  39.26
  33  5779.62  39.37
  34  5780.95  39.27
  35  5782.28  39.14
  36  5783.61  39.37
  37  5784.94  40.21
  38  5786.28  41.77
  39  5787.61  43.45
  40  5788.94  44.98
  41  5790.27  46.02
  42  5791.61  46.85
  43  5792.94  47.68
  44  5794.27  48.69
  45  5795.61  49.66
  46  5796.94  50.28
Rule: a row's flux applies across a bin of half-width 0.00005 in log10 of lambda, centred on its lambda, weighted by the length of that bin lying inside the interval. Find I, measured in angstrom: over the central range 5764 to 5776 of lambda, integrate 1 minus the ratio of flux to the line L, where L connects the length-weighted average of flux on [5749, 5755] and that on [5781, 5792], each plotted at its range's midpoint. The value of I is 0.4 angstrom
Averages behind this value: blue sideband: 46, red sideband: 42.4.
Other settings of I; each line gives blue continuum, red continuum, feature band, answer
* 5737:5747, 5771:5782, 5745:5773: -1.8 angstrom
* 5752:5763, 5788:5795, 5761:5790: 2.7 angstrom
